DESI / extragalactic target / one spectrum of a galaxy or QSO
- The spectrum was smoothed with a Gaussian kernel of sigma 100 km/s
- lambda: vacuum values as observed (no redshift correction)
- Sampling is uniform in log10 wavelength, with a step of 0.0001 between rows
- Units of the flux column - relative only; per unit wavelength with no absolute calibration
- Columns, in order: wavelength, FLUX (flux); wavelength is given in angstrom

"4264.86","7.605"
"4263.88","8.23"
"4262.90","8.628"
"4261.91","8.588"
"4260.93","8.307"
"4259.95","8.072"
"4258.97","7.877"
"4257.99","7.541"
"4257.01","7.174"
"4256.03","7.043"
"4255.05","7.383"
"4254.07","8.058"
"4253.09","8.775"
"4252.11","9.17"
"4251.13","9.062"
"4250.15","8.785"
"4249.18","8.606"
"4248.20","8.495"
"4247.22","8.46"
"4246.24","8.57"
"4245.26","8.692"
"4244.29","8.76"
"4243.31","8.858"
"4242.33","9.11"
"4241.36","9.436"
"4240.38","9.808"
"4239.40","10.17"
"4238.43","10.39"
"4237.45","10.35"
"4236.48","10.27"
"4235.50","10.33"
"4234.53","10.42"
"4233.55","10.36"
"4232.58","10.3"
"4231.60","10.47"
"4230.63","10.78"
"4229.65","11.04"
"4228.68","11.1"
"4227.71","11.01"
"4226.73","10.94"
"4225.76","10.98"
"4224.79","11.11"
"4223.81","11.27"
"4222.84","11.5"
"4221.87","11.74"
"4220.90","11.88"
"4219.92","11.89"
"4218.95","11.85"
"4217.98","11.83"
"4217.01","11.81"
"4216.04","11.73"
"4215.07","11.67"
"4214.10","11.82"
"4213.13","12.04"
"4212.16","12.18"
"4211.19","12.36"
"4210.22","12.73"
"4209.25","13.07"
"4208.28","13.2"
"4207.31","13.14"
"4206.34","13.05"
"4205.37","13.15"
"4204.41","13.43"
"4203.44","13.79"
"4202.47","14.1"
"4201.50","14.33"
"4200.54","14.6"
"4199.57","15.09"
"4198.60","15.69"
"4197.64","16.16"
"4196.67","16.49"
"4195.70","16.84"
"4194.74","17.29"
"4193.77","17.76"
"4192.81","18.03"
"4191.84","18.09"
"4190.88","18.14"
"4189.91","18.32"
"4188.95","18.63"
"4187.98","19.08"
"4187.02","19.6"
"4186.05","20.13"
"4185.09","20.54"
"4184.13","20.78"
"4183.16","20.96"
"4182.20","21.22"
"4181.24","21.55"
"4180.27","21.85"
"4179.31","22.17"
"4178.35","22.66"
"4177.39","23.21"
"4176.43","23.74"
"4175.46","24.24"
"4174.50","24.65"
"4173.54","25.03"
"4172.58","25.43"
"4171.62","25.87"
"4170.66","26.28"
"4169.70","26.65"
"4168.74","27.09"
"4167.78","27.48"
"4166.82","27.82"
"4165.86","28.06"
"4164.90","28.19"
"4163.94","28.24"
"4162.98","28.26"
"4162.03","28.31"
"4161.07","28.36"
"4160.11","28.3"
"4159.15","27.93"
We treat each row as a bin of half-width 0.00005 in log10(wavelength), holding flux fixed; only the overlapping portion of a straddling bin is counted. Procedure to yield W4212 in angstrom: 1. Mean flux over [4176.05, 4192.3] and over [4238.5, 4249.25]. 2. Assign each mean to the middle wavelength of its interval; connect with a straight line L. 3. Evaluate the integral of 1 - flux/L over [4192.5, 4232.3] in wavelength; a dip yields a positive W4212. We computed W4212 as 5.61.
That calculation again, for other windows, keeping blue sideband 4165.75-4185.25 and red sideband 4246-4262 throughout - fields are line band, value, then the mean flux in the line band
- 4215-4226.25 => 2.53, 11.6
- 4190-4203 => 2.29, 16.4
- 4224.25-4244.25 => 3.04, 10.3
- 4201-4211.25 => 2.62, 13.3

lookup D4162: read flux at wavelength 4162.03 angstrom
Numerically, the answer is 28.31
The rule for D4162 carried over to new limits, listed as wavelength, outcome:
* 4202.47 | 14.1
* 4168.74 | 27.09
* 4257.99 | 7.541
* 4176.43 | 23.74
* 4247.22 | 8.46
